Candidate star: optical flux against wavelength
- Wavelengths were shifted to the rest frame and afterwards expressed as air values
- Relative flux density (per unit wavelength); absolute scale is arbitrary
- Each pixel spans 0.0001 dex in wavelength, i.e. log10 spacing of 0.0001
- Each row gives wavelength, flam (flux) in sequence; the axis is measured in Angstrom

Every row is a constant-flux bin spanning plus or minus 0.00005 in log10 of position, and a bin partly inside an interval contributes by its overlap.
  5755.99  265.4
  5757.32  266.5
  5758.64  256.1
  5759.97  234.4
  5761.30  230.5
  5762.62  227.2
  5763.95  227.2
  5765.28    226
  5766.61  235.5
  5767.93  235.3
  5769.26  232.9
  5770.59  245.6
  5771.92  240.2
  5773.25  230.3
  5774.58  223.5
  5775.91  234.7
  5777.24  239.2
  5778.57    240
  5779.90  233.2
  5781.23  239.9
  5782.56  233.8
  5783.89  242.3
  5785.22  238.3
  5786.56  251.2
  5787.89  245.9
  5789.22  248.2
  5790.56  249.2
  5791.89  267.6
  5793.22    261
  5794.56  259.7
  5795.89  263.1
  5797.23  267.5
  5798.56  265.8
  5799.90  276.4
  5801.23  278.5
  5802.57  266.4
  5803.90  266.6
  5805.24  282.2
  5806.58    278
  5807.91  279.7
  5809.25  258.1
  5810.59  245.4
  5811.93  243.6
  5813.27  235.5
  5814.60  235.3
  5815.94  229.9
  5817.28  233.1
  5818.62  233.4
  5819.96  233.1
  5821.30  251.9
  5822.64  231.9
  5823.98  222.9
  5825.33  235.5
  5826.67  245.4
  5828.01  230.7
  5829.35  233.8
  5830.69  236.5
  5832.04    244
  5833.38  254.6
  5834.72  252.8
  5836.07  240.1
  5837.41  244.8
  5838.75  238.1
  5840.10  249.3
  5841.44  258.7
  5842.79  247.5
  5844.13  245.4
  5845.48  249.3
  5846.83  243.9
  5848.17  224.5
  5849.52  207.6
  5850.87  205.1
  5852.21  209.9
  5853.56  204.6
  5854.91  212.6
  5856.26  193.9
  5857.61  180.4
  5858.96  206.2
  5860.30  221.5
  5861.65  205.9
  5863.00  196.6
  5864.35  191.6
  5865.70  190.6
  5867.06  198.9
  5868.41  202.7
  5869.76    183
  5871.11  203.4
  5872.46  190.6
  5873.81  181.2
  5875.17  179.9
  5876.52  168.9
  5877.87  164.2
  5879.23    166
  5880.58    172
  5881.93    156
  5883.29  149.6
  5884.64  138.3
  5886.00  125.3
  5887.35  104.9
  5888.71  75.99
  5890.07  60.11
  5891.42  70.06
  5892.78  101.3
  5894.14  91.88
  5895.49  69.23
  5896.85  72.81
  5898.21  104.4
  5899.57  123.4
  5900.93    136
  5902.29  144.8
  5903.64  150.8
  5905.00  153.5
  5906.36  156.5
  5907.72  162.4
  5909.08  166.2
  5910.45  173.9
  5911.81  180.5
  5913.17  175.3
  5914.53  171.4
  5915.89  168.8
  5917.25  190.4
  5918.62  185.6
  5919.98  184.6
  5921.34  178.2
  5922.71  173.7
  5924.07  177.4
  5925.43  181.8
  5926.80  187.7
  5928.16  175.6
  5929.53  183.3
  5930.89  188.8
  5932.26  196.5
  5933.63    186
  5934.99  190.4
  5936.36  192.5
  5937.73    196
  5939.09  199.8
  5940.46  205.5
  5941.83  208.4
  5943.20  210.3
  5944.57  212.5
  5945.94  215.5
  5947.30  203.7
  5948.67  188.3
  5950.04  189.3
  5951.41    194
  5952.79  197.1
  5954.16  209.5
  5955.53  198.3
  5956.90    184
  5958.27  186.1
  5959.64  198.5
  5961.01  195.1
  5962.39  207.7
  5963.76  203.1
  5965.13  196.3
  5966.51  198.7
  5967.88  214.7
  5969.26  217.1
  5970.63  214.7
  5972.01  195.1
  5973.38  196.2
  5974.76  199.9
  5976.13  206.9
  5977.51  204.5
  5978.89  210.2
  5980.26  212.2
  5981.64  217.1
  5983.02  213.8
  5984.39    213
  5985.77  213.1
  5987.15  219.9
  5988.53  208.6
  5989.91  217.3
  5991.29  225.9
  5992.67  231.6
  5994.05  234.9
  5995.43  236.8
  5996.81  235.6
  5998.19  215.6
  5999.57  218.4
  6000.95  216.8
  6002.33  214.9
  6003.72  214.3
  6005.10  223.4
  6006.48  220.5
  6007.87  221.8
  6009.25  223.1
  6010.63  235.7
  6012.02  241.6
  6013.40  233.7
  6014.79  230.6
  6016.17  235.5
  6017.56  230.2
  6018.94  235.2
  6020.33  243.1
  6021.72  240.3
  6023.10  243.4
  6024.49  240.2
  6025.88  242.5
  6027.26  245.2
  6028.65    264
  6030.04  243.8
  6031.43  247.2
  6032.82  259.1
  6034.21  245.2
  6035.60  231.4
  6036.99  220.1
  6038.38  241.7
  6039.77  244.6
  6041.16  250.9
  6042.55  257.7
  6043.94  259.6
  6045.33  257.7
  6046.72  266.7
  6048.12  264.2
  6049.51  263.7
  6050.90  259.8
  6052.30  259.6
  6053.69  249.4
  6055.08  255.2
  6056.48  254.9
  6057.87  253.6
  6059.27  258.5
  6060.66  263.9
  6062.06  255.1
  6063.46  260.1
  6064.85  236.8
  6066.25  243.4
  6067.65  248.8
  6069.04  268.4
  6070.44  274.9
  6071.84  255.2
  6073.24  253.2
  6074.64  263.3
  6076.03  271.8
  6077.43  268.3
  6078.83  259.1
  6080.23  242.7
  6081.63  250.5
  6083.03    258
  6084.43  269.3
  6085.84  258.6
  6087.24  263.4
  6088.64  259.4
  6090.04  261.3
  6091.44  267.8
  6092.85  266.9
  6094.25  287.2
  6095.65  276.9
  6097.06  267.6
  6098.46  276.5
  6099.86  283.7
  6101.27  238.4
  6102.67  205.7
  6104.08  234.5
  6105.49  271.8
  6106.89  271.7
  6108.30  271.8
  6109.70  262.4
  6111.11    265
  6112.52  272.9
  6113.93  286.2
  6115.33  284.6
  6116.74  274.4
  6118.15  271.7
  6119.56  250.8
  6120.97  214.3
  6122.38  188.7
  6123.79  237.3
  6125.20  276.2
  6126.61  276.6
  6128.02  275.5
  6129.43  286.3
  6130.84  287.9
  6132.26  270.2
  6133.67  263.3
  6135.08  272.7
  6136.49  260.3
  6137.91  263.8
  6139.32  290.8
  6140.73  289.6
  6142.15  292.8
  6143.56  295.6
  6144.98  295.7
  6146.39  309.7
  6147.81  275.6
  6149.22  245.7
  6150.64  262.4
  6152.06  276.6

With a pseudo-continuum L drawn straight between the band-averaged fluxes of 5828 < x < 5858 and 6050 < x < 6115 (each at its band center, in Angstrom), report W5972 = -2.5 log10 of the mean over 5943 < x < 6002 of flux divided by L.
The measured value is 0.18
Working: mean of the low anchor 231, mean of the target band 209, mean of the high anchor 261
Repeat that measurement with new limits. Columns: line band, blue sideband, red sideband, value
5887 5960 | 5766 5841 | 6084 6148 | 0.46 mag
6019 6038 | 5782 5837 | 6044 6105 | 0.06 mag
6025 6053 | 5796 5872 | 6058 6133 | 0.02 mag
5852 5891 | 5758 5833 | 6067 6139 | 0.40 mag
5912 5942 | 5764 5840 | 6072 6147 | 0.34 mag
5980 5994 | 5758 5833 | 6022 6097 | 0.16 mag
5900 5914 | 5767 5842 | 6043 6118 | 0.50 mag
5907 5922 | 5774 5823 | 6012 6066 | 0.38 mag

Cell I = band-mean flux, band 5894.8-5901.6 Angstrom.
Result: 101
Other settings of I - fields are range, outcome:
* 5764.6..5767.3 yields 231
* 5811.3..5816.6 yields 236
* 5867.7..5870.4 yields 193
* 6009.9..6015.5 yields 235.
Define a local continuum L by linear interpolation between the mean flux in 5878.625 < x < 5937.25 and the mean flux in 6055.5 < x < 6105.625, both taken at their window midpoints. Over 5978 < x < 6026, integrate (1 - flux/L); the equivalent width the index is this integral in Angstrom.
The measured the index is -3.6 Angstrom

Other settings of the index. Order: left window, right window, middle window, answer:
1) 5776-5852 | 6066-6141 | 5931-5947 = 3.3 Angstrom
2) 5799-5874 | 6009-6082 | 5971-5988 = 2.5 Angstrom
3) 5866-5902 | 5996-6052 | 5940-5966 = -1.7 Angstrom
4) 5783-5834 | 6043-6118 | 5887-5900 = 8.6 Angstrom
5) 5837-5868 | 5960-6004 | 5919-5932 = 2.0 Angstrom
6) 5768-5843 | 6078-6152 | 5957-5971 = 3.0 Angstrom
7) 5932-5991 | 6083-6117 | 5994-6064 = -2.6 Angstrom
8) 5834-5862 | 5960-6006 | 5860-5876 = 2.1 Angstrom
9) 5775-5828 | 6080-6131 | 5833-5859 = 2.3 Angstrom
